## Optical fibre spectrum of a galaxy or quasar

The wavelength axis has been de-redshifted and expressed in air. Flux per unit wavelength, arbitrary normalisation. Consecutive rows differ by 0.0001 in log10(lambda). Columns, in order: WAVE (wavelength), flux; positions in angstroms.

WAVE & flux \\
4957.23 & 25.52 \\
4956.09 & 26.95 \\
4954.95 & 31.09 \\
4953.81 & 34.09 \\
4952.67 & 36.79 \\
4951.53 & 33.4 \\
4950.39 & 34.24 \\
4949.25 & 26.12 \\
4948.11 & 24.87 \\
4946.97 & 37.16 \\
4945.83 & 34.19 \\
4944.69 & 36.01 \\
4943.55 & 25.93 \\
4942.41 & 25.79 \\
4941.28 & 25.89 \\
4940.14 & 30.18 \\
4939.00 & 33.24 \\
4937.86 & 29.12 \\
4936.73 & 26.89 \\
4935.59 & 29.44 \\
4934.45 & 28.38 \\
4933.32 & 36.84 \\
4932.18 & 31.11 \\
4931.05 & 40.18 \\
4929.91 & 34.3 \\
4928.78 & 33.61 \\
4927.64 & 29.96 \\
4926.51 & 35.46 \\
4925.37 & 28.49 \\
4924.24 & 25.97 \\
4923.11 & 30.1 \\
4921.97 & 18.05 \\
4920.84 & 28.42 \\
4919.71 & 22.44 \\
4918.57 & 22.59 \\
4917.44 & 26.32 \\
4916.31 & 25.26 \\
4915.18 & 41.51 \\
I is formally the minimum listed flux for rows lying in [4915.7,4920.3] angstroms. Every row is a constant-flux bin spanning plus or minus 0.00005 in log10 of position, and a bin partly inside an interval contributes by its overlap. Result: 22.44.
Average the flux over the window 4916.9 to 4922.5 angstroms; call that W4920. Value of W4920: 23.6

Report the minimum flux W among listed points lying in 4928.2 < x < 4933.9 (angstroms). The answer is 31.11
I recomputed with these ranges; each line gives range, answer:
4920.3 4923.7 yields 18.05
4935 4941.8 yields 25.89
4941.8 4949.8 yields 24.87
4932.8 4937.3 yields 26.89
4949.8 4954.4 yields 33.4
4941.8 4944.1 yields 25.79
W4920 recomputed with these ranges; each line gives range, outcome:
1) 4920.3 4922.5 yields 23.3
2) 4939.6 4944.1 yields 27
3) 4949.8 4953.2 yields 34.7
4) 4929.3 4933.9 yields 35.6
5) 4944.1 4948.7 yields 33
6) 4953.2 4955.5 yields 32.7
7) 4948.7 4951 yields 30.3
